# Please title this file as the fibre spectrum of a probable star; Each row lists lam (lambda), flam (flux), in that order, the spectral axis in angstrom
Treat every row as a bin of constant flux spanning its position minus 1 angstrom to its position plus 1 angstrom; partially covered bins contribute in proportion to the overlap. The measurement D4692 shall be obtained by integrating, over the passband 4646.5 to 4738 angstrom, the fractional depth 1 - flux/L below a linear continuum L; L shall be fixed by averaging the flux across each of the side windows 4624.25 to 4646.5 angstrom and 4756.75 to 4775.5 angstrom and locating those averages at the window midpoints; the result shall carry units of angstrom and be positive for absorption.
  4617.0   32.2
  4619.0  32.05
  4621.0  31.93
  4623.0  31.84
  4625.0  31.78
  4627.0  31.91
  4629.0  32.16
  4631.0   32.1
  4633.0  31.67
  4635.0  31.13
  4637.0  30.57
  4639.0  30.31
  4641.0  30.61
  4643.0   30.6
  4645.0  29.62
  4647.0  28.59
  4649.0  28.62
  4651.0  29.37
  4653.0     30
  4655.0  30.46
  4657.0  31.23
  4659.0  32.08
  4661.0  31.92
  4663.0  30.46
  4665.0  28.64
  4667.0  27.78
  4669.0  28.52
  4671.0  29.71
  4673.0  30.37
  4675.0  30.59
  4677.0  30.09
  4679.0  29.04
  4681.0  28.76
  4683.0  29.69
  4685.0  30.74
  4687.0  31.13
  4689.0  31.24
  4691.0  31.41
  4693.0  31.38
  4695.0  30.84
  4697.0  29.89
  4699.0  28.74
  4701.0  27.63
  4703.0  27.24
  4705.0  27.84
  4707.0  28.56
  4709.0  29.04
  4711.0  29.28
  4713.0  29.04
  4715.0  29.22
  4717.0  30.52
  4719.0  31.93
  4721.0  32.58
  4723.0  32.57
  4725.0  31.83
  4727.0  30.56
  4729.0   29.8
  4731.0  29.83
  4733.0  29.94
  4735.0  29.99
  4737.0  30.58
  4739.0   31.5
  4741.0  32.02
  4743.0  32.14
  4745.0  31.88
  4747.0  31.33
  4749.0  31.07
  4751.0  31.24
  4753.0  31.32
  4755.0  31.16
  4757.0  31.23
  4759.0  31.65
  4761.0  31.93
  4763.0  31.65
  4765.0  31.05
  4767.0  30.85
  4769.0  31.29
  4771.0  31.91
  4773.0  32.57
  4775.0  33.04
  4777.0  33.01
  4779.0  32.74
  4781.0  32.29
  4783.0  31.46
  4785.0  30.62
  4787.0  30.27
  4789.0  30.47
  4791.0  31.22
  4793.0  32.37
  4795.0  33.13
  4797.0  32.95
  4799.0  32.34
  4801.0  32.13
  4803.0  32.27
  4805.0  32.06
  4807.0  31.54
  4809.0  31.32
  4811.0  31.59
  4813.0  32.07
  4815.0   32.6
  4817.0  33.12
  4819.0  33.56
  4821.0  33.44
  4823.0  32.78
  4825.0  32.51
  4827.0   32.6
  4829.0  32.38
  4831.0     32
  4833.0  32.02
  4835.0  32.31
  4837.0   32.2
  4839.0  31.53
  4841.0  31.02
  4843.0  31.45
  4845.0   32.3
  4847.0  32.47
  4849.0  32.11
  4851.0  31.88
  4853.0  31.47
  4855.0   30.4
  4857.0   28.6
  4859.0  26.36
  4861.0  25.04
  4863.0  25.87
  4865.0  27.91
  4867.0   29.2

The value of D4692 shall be 3.95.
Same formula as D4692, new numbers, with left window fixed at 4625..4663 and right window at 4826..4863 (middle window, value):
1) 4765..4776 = -0.37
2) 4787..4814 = -0.92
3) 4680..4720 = 1.39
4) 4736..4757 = -0.41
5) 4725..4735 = 0.19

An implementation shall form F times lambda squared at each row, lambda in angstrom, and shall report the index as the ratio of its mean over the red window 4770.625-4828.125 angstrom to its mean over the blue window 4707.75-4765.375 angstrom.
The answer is 1.1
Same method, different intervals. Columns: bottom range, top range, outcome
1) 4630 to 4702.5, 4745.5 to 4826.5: 1.12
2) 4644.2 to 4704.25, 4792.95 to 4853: 1.15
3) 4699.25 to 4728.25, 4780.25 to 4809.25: 1.10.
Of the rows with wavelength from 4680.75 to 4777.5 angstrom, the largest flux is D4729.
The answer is 33.04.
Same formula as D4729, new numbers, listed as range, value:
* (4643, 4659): 32.08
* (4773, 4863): 33.56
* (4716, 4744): 32.58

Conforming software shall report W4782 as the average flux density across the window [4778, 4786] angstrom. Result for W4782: 31.8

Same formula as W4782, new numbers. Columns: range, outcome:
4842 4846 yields 31.9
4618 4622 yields 32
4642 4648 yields 29.6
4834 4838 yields 32.3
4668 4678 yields 29.9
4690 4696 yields 31.2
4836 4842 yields 31.6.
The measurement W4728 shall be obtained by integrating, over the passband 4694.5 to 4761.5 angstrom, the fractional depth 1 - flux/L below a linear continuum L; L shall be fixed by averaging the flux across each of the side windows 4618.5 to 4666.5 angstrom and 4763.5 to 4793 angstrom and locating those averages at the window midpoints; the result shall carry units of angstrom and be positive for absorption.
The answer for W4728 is 1.9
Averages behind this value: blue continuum 30.8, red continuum 31.7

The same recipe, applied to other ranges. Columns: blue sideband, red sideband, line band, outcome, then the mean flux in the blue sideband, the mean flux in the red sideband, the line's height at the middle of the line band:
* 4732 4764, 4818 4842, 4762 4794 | 0.0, 31.3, 32.4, 31.7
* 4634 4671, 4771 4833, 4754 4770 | 0.1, 30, 32.2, 31.6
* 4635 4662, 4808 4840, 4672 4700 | 0.4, 30.3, 32.4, 30.8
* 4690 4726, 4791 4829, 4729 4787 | -0.5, 30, 32.4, 31.2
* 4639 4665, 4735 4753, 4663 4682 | 0.7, 30.2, 31.4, 30.5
